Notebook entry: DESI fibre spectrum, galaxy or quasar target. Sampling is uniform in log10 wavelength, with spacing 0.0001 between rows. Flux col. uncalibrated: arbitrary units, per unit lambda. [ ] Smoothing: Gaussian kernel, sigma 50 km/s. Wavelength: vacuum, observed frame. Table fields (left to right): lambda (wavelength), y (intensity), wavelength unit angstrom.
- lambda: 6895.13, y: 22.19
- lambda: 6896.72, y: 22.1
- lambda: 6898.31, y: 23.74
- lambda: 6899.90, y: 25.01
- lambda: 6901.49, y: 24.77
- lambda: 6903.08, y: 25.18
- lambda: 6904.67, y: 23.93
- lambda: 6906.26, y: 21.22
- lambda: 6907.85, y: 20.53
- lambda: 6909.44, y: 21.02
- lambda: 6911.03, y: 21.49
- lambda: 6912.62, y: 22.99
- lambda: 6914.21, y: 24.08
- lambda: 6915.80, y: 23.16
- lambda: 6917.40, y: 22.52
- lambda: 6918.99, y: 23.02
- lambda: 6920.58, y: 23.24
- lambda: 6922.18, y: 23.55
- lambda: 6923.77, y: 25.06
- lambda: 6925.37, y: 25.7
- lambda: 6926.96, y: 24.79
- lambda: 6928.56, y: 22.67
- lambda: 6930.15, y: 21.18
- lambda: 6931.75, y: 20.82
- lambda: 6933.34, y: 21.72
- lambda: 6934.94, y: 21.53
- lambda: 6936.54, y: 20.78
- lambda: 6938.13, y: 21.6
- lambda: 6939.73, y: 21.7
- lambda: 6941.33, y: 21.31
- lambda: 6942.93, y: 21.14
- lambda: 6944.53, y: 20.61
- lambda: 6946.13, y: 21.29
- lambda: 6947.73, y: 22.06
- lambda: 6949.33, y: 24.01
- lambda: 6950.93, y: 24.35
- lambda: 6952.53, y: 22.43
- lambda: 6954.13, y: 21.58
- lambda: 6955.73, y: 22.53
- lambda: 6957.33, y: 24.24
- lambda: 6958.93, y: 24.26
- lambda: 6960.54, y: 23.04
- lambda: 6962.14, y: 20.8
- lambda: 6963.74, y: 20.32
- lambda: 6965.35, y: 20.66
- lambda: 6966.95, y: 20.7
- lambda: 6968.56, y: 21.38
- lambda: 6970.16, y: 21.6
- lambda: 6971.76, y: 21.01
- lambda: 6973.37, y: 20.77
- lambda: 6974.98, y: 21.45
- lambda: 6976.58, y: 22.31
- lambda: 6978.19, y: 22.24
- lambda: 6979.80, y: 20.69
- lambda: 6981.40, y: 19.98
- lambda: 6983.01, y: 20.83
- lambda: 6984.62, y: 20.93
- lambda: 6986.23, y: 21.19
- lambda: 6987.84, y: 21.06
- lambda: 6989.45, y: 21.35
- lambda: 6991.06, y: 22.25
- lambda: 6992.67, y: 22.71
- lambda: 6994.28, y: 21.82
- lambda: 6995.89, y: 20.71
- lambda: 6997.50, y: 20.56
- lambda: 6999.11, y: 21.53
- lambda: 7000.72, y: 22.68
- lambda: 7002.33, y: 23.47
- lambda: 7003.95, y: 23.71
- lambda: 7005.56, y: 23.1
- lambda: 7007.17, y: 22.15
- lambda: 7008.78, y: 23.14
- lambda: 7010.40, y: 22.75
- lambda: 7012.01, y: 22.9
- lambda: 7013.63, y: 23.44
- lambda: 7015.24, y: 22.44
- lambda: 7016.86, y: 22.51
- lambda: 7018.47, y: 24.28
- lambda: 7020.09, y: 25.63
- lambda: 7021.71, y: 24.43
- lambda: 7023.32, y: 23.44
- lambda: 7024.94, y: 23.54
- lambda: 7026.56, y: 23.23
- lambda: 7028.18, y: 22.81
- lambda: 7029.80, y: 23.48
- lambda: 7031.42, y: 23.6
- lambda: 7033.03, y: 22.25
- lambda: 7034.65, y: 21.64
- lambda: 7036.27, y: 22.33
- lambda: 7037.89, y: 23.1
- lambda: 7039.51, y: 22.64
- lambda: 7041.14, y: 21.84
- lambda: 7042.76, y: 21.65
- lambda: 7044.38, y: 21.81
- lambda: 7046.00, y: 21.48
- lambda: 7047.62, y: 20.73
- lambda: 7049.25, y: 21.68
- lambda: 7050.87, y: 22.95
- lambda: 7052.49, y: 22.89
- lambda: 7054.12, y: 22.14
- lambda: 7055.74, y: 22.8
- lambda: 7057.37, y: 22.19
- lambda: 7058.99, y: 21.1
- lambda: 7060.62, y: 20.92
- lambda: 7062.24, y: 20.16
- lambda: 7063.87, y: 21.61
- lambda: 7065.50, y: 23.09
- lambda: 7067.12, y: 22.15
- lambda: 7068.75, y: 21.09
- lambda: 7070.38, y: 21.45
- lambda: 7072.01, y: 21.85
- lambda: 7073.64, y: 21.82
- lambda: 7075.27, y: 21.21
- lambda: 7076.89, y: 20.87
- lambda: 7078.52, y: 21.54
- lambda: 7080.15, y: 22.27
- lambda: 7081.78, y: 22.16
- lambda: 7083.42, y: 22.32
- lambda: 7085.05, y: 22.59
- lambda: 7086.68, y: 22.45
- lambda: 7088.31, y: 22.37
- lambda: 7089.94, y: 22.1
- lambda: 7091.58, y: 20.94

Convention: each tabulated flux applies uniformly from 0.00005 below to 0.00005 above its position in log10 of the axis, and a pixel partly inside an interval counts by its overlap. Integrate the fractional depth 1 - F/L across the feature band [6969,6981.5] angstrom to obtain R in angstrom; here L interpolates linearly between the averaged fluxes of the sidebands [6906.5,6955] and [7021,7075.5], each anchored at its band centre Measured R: 0.6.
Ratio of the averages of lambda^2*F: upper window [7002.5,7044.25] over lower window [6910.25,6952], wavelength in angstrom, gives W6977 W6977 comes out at 1.0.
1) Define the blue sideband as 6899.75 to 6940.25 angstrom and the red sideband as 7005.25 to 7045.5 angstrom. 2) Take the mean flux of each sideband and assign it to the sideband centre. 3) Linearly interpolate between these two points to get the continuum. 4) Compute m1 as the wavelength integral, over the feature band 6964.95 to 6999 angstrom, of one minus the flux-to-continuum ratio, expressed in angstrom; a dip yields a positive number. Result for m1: 2.4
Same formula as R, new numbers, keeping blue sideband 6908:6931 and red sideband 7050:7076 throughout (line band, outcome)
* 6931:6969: 1.6 angstrom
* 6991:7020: -0.4 angstrom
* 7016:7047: -1.1 angstrom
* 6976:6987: 0.7 angstrom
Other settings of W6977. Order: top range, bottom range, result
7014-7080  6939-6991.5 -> 1.05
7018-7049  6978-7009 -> 1.06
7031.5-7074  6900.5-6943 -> 1.01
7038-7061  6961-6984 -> 1.06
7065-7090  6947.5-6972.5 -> 1.02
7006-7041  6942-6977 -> 1.07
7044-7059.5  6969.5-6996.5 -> 1.05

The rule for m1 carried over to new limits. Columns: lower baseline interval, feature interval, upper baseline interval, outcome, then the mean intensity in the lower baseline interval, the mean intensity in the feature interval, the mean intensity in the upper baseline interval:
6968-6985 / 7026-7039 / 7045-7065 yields -0.7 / 21.2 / 22.8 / 21.7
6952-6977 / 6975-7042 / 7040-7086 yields -2.0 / 21.8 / 22.4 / 21.8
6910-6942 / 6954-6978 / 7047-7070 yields 0.6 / 22.6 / 21.8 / 21.8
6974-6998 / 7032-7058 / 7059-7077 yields -0.9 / 21.3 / 22.1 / 21.5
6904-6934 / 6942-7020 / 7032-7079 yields 1.0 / 22.8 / 22.1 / 21.8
